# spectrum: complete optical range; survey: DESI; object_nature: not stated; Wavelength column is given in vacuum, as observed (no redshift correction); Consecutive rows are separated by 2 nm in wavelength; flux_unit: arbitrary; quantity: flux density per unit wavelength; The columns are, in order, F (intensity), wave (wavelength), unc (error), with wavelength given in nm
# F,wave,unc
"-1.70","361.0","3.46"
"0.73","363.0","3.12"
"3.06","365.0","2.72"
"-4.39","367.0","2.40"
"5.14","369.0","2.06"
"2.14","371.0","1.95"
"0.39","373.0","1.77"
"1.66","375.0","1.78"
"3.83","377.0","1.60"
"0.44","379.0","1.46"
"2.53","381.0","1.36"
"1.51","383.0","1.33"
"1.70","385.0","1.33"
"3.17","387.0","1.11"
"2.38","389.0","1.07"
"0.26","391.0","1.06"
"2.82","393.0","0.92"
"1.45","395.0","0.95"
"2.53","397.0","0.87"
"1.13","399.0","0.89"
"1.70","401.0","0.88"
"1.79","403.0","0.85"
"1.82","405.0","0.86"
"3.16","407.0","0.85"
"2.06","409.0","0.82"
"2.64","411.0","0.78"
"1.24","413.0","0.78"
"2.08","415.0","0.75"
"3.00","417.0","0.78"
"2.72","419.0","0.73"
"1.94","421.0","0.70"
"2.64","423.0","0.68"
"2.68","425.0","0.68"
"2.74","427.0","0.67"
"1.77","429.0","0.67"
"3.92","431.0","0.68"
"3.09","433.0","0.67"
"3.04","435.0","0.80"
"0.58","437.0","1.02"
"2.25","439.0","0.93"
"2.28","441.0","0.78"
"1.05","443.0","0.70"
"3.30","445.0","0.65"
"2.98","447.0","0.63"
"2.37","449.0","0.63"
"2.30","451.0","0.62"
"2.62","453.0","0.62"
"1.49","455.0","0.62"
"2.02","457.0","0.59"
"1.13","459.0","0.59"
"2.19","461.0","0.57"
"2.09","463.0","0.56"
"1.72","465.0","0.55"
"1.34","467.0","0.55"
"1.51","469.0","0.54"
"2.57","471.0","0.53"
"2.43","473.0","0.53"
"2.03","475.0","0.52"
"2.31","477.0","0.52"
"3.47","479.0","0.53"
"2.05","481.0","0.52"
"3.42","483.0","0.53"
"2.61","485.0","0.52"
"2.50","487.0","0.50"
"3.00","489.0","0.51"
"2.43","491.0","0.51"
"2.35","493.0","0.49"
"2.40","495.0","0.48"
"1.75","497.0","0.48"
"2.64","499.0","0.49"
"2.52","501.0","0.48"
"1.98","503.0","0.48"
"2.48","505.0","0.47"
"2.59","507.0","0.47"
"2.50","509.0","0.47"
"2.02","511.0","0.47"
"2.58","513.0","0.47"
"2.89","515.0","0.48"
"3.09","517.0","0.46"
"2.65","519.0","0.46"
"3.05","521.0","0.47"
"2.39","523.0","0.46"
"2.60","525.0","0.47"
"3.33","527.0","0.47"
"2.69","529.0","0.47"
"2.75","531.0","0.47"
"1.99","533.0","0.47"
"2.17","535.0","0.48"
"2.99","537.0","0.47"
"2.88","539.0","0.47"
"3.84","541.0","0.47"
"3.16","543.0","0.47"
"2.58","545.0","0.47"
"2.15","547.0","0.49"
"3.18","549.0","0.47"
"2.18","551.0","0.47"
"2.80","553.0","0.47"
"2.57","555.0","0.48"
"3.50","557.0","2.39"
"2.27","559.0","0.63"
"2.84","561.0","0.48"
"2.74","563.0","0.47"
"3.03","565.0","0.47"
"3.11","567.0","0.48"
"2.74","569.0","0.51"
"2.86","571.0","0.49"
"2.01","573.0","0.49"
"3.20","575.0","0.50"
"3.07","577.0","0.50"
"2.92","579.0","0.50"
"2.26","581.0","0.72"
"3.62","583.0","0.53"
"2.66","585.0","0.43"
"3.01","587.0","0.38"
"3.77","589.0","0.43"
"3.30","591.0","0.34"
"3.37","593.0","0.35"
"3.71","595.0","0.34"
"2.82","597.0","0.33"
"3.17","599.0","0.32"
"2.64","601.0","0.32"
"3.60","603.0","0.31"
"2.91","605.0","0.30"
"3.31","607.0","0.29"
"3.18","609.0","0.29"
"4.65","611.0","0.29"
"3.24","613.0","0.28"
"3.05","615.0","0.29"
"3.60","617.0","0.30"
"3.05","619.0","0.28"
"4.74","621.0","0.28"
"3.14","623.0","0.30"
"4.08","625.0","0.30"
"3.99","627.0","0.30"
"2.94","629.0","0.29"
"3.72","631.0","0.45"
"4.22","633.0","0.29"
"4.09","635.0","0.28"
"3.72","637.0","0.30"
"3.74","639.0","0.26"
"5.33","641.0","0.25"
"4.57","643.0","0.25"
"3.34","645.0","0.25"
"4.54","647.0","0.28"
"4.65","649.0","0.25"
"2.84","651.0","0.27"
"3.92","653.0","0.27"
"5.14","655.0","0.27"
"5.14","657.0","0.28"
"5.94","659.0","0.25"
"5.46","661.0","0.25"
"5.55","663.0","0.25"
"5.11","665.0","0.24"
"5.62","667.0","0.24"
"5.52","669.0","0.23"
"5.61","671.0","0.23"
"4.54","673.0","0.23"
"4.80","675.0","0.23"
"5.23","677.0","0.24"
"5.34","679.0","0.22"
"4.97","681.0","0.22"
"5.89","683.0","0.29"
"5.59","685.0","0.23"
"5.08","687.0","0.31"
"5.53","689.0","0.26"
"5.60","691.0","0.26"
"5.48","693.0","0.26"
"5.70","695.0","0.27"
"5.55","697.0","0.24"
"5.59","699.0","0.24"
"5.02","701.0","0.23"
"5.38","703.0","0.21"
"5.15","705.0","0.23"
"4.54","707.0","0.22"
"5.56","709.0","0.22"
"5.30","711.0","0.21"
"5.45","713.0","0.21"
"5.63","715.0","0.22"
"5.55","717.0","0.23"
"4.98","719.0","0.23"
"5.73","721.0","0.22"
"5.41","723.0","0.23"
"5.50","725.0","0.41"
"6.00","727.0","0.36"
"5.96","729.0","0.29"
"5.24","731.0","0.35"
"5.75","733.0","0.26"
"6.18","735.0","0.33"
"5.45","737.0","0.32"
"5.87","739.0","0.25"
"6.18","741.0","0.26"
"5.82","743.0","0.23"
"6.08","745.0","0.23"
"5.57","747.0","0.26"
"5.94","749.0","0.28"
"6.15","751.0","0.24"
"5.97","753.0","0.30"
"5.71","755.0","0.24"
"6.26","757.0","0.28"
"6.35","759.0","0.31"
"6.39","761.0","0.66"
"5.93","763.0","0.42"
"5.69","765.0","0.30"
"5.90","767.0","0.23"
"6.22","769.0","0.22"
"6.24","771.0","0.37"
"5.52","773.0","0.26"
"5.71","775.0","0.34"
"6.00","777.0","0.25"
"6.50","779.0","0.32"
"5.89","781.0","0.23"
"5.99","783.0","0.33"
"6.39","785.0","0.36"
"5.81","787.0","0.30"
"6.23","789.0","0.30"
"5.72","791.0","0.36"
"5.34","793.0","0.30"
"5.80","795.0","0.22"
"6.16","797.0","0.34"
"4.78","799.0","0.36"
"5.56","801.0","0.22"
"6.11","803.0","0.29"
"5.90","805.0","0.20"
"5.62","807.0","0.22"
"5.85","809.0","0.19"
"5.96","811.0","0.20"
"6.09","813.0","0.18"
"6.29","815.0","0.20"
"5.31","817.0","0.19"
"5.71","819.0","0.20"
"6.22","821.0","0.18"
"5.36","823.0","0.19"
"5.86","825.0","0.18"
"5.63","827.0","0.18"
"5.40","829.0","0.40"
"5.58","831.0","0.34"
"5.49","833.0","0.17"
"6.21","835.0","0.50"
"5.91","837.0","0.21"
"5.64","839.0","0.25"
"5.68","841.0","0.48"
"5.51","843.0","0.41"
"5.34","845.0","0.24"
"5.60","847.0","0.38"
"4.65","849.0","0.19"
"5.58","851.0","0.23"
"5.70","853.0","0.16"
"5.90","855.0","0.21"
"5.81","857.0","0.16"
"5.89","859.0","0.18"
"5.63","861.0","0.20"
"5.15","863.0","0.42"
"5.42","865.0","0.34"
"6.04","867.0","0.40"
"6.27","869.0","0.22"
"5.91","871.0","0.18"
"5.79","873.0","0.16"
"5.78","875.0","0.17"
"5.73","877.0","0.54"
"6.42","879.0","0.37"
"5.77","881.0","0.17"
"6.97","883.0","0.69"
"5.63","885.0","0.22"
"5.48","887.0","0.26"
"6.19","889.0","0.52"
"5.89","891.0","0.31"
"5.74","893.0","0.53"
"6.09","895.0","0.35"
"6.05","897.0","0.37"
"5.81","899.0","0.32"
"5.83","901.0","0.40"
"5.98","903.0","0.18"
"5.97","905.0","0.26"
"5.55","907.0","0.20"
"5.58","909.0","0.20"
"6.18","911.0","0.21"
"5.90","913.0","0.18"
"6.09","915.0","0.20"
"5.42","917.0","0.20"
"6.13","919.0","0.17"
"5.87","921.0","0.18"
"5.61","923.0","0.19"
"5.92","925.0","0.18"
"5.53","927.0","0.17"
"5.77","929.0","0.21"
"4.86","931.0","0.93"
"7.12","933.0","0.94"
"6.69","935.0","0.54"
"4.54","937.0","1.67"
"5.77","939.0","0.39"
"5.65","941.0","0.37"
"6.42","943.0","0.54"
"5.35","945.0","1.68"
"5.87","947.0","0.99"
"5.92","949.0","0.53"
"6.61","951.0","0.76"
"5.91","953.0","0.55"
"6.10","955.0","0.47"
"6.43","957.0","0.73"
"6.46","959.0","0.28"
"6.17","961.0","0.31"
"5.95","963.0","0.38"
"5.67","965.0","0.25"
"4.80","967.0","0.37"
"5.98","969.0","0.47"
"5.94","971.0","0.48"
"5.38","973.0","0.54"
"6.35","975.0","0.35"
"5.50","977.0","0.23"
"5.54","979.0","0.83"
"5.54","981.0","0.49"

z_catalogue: 0.64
